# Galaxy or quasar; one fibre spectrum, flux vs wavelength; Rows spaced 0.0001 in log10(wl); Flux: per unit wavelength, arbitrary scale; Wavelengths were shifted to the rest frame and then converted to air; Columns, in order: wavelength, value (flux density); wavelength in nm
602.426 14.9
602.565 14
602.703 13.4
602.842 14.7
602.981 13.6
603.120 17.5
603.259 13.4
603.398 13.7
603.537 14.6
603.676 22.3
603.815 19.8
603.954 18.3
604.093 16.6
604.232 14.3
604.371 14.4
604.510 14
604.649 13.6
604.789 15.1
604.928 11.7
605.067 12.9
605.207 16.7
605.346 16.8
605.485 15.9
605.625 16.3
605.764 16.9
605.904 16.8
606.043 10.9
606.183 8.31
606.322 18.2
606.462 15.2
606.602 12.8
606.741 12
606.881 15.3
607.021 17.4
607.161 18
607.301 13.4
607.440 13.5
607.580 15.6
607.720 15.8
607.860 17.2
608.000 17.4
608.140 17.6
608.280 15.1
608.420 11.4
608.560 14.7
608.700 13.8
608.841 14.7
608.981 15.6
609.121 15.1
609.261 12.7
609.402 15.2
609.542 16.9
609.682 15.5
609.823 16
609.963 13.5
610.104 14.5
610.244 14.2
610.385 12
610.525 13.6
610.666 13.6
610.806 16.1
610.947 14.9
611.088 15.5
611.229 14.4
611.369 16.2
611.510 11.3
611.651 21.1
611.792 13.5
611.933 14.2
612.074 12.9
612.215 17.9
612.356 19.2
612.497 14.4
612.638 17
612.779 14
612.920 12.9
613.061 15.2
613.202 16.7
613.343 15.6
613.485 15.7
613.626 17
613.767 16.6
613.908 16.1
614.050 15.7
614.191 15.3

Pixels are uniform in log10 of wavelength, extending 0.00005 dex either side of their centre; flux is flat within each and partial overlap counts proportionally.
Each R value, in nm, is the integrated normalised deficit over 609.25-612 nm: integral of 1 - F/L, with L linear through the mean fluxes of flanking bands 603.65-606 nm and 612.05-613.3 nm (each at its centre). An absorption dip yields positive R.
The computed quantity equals 0.16 nm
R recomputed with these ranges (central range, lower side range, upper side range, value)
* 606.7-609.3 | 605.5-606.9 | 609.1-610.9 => -0.13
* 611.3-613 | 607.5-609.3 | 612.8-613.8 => 0.01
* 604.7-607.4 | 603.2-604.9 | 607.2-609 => 0.12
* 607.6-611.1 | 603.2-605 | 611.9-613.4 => 0.14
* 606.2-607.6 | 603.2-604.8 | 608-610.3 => 0.04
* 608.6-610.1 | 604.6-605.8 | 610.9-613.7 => 0.04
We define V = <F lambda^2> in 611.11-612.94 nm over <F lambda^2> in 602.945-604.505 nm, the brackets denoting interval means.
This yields 0.98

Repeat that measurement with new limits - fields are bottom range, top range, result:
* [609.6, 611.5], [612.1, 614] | 1.11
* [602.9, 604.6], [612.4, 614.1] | 1.01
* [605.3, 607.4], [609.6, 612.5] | 1.02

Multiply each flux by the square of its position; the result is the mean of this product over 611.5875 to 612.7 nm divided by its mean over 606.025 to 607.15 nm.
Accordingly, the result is 1.2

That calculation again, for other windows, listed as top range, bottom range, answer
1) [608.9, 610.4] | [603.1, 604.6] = 0.93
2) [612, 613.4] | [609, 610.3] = 1.06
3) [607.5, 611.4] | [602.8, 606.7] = 1.00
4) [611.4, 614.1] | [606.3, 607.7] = 1.06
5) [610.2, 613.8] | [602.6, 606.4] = 1.03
